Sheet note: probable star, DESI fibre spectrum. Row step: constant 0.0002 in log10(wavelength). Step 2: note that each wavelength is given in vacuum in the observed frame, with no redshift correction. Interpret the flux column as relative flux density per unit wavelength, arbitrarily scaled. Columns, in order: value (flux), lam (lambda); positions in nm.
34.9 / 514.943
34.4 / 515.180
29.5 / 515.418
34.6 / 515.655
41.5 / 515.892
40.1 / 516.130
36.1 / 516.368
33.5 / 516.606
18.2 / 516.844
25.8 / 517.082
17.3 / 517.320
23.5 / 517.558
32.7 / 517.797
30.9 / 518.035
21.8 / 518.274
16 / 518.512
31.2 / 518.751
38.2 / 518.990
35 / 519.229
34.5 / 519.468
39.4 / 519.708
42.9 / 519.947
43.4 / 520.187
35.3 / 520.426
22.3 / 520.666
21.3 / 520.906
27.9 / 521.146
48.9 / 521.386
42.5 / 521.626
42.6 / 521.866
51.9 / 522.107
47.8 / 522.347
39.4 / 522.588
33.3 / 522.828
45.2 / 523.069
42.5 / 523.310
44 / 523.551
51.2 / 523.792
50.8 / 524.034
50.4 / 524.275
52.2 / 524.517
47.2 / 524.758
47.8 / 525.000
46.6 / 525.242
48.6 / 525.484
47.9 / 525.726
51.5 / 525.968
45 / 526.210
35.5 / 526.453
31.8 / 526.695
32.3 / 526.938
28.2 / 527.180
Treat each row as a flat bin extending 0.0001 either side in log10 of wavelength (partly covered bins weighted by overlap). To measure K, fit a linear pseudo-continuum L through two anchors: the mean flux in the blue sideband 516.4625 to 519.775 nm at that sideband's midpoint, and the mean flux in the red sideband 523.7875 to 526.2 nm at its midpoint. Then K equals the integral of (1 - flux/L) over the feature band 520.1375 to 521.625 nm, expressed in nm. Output 0.13 nm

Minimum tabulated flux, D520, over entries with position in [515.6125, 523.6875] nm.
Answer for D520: 16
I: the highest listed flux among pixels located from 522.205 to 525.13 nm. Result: 52.2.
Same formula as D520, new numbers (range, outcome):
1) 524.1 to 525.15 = 47.2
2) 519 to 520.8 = 22.3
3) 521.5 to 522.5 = 42.5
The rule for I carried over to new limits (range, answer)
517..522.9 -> 51.9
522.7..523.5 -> 45.2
